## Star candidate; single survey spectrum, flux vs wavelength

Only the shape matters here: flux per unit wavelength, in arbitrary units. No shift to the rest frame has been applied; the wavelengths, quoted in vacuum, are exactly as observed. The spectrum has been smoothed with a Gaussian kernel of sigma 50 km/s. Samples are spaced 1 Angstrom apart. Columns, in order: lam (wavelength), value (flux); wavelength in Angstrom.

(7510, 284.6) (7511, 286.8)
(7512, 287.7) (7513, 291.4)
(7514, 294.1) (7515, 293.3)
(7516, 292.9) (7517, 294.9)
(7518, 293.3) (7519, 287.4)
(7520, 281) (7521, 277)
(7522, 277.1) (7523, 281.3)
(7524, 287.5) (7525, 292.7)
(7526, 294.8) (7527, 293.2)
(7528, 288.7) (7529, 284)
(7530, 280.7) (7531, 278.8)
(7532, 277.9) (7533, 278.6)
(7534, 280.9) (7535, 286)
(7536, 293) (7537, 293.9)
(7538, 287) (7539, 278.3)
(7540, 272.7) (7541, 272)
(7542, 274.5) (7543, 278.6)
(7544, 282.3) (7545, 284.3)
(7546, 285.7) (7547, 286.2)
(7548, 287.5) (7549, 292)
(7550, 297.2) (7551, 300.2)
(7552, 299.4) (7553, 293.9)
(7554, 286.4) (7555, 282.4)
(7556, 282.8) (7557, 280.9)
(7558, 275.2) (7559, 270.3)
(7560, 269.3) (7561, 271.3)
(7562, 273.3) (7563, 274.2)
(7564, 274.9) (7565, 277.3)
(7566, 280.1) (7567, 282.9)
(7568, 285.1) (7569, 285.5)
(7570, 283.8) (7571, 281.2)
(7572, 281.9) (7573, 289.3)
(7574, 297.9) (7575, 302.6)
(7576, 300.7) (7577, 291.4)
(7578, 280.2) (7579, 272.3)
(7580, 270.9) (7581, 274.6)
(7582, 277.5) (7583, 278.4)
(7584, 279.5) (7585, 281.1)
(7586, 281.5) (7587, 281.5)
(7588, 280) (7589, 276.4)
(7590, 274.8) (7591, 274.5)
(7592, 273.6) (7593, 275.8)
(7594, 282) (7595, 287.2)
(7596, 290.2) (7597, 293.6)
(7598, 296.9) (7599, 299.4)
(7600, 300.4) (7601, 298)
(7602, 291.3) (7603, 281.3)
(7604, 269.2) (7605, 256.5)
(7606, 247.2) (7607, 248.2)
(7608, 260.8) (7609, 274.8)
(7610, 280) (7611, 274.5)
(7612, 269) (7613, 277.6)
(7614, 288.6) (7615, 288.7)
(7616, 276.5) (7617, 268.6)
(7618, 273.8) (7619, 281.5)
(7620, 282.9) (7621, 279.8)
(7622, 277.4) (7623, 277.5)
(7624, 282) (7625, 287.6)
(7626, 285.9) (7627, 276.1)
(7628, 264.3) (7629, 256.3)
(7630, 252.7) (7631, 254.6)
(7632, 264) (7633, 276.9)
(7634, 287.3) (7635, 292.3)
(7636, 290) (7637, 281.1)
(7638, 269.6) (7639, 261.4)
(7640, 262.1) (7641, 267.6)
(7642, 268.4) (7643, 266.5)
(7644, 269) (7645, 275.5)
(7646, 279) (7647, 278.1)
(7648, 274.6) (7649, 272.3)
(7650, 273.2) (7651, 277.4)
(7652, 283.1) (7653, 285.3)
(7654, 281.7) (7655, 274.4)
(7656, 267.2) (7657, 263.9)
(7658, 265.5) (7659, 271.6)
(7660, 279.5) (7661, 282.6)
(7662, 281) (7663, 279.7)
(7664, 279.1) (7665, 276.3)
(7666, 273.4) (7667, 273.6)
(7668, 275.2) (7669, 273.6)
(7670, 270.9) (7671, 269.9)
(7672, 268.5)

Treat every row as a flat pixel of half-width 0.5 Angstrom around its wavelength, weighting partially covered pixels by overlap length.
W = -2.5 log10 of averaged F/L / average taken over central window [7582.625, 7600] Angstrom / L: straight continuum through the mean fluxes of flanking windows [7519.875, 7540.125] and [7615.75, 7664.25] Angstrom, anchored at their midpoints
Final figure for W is -0.02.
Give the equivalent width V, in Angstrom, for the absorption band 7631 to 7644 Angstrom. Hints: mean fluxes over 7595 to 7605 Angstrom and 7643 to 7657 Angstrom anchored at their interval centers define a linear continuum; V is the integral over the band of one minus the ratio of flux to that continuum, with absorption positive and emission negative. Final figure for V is 0.3 Angstrom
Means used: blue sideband 289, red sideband 275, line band 273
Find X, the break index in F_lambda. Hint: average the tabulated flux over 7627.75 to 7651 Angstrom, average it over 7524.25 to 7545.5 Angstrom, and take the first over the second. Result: 1.0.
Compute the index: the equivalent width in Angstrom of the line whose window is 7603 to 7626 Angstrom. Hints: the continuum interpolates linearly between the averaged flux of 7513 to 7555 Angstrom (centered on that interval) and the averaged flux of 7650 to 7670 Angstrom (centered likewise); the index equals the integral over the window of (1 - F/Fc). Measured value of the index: 0.4 Angstrom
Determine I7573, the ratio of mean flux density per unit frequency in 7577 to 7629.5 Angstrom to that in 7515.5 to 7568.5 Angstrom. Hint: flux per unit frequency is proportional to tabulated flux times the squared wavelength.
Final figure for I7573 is 1.00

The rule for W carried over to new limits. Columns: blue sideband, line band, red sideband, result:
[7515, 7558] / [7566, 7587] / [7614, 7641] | -0.01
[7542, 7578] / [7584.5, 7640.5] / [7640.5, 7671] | 0.01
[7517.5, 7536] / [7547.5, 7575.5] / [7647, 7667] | -0.01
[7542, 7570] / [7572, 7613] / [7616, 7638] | 0.00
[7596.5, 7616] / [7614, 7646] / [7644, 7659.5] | 0.01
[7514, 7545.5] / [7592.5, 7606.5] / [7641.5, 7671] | -0.02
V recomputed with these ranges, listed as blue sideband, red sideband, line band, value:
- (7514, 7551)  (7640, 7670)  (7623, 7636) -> 0.1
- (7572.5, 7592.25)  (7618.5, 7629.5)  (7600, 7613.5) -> 0.3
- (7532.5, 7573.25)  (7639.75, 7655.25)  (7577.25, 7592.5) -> 0.1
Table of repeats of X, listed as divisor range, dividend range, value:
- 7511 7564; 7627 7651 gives 0.95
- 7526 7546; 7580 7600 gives 1.00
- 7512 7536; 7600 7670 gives 0.96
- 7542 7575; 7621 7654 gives 0.97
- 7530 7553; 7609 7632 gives 0.97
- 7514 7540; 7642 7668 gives 0.96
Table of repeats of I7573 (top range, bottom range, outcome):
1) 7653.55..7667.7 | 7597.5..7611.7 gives 1.01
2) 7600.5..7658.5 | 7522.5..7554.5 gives 0.98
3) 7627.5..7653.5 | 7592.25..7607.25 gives 0.98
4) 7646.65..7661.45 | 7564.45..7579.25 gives 0.98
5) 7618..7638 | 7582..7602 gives 0.98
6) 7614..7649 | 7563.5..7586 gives 0.98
